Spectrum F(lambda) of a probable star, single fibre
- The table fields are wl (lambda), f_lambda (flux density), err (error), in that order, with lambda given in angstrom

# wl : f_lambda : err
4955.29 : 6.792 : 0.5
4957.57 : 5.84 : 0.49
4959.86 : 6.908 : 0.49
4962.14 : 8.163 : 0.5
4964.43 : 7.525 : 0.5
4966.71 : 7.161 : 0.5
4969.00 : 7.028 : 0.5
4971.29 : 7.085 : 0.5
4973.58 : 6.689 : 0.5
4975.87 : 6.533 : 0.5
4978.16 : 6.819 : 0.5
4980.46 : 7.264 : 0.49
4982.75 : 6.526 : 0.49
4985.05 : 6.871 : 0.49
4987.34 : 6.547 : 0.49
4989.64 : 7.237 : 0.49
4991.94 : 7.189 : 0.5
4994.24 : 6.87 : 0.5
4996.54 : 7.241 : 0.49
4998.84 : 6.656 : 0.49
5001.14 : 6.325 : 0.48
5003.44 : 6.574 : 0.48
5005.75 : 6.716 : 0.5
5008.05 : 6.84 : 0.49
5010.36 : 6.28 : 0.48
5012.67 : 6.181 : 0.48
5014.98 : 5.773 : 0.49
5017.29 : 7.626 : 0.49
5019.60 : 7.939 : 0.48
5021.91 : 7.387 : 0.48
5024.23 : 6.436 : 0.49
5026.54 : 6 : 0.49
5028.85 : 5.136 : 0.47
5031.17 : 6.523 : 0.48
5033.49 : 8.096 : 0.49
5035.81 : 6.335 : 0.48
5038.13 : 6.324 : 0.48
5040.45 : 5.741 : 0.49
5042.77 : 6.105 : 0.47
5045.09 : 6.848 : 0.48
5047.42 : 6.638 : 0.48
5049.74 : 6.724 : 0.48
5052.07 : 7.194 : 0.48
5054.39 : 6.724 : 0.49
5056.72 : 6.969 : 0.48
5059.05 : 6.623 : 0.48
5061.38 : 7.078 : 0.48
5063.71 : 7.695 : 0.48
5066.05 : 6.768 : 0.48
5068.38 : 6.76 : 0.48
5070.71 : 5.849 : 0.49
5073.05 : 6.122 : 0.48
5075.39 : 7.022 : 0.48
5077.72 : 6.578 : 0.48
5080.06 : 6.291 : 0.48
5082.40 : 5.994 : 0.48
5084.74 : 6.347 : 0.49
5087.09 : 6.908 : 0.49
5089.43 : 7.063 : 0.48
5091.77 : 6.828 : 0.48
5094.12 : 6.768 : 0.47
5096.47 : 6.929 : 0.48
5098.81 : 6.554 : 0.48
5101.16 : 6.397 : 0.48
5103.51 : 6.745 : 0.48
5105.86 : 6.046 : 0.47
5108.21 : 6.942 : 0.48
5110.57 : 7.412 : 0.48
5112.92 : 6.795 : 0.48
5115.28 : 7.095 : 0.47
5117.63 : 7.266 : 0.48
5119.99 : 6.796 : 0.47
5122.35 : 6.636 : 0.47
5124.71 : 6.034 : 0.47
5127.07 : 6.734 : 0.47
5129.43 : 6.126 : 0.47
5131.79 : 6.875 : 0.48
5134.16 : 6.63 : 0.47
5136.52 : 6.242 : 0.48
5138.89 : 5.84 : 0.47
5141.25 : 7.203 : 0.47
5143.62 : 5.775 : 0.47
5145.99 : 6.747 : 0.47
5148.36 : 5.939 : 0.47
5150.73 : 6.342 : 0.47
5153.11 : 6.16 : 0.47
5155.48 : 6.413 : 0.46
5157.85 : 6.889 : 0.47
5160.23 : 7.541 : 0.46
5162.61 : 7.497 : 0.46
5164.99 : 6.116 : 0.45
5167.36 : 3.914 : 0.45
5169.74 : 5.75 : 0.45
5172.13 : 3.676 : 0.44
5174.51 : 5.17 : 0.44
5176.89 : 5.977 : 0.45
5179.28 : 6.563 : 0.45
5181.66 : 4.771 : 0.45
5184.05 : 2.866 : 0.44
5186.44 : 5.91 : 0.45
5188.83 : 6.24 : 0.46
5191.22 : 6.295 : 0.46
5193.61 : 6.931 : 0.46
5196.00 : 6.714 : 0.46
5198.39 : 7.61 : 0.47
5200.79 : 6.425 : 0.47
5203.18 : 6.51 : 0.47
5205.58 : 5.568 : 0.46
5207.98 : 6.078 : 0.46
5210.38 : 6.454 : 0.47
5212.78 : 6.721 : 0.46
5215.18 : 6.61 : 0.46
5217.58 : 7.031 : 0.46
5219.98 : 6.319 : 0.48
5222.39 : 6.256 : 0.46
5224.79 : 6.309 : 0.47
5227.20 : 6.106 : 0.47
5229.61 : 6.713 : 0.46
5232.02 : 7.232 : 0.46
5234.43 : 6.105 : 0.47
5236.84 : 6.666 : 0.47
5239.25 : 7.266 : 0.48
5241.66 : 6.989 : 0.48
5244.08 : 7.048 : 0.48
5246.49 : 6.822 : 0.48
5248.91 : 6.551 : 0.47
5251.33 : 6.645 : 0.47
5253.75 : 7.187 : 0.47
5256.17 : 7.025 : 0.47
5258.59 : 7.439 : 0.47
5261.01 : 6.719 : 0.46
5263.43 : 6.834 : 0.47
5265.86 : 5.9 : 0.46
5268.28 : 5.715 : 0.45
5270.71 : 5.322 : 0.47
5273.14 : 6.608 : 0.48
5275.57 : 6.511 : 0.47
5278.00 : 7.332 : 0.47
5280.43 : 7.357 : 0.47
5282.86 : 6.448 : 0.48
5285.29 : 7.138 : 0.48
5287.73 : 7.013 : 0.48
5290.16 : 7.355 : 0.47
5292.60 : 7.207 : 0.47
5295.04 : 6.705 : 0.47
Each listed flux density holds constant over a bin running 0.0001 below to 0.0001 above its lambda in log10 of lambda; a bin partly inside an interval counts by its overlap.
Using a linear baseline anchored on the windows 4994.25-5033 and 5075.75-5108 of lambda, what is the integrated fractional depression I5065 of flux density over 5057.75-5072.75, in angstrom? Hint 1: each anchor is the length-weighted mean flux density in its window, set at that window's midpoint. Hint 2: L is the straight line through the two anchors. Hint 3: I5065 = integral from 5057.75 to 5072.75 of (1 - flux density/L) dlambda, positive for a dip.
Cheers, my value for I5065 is -0.33 angstrom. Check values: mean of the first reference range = 6.64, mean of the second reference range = 6.6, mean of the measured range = 6.76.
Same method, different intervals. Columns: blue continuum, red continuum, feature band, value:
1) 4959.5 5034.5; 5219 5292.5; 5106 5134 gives 0.1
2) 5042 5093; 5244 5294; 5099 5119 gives -0.3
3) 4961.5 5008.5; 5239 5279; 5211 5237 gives 0.7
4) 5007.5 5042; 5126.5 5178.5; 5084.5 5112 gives -1.9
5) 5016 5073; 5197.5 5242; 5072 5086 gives 0.6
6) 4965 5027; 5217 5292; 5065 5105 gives 1.2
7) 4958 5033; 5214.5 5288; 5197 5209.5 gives 0.5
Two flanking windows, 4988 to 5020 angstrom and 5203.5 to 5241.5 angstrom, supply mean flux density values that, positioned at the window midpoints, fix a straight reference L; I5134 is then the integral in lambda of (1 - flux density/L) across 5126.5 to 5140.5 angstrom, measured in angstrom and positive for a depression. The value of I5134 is 0.4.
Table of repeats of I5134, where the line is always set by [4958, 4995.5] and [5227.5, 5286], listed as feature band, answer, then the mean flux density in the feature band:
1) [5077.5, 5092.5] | 0.7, 6.56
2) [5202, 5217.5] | 0.9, 6.37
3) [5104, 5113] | 0.1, 6.8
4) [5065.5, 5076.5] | 0.7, 6.49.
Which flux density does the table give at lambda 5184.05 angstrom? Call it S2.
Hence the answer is 2.866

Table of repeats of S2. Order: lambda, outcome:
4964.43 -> 7.525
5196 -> 6.714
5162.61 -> 7.497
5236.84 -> 6.666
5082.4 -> 5.994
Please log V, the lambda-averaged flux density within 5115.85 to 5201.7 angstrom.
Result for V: 6.19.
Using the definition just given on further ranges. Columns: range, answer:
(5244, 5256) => 6.85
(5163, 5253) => 6.21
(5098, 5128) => 6.73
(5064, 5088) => 6.5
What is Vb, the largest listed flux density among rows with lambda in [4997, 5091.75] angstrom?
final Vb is 8.096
